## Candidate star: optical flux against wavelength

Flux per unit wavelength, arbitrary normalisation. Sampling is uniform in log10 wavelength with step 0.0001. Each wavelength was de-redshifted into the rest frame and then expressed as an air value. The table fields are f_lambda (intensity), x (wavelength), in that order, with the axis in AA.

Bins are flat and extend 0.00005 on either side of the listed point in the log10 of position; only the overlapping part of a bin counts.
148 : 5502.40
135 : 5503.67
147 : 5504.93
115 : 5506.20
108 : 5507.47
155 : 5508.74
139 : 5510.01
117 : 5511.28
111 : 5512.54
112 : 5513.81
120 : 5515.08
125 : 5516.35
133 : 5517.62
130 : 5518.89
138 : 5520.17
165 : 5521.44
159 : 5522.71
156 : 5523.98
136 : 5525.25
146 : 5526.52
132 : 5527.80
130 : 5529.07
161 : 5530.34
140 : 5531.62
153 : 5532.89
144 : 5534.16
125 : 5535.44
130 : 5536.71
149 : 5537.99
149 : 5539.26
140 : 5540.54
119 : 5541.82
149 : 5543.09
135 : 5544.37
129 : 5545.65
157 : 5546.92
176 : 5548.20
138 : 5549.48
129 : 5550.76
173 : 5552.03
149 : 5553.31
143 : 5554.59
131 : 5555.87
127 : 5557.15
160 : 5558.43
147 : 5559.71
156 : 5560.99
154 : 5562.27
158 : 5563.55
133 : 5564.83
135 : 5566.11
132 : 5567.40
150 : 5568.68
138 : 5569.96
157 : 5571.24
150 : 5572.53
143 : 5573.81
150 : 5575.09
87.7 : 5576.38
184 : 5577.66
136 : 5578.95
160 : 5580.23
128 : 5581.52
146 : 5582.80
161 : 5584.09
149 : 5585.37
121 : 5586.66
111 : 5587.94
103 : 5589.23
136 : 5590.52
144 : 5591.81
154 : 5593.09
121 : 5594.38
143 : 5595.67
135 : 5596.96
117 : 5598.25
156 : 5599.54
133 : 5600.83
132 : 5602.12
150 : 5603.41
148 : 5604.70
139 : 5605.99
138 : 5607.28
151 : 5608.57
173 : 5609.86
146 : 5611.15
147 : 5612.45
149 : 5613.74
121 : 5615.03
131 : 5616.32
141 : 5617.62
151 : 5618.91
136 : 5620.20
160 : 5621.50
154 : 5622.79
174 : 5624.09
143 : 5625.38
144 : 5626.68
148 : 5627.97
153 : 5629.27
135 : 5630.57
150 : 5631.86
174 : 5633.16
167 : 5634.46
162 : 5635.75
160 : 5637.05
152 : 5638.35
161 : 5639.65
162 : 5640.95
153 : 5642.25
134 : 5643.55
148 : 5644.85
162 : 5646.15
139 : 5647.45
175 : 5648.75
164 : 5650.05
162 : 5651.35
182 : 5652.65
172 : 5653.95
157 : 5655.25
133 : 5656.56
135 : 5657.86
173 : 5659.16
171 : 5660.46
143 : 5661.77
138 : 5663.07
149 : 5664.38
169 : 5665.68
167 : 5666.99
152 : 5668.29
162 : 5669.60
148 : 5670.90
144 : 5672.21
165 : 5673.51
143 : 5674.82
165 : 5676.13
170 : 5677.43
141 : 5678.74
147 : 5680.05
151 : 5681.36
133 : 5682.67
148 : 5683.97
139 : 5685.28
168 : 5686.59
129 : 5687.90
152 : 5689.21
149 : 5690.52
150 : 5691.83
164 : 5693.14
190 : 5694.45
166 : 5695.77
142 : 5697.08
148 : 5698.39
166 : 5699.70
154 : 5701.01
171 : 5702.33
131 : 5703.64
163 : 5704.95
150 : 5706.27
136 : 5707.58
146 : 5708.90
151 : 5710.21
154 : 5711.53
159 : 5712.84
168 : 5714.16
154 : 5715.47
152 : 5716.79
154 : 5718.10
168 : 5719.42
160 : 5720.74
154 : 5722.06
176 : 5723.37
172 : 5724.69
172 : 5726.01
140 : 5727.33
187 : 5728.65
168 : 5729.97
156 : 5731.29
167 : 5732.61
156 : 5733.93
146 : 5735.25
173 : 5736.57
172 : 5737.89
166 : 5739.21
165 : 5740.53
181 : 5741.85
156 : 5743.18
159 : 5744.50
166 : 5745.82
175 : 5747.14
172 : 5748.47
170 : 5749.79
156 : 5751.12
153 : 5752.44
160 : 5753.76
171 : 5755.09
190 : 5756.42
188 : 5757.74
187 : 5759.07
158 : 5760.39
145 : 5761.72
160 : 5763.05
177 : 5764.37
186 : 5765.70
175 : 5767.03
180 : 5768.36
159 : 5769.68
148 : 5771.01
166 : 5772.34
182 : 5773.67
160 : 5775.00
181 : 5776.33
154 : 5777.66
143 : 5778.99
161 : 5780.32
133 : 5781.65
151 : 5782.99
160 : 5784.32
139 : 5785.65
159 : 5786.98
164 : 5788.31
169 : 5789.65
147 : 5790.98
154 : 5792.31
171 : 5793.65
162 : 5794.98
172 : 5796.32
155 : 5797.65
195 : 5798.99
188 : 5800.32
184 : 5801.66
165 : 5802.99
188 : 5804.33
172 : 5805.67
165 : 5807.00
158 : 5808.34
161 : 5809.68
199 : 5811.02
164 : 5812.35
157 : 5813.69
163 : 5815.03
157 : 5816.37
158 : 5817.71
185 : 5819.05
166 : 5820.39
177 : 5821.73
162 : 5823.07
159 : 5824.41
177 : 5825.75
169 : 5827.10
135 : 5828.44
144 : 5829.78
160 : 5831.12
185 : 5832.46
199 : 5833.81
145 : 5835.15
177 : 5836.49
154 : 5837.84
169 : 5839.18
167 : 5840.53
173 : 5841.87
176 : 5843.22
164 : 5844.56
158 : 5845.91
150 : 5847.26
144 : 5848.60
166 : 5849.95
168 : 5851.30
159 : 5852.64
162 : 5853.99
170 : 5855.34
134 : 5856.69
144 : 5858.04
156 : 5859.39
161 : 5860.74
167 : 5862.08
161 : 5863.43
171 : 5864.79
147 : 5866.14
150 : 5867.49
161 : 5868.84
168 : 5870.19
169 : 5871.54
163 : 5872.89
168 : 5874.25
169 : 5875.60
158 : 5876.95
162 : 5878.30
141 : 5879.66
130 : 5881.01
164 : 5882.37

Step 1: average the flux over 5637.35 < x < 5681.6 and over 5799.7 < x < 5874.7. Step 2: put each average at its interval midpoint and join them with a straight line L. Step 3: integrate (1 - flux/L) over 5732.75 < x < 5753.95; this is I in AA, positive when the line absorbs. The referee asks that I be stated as -0.59 AA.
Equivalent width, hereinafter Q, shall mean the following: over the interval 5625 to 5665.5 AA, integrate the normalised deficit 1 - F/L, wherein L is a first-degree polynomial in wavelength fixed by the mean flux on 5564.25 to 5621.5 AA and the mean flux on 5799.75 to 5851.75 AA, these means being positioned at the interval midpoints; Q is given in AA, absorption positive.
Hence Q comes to -2.4 AA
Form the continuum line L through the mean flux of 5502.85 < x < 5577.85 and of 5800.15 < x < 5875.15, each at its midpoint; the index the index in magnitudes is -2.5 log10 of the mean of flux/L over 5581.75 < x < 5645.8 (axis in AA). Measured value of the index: 0.01 mag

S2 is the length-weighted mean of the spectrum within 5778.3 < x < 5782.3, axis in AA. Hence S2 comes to 146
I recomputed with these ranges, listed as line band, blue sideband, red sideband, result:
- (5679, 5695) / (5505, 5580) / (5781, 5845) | 0.3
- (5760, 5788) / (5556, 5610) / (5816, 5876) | -0.7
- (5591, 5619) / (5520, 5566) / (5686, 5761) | 1.7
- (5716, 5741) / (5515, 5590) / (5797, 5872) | -1.1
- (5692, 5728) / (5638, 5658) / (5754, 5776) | 1.4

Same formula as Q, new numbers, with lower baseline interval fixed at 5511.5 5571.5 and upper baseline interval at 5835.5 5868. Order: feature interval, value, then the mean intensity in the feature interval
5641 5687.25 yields -1.7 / 154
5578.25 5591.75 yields 0.8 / 136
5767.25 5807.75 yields -2.1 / 164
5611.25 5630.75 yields 0.0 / 146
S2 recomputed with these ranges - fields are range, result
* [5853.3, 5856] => 166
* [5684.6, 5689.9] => 147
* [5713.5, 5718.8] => 157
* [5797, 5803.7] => 177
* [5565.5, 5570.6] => 139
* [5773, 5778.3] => 169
